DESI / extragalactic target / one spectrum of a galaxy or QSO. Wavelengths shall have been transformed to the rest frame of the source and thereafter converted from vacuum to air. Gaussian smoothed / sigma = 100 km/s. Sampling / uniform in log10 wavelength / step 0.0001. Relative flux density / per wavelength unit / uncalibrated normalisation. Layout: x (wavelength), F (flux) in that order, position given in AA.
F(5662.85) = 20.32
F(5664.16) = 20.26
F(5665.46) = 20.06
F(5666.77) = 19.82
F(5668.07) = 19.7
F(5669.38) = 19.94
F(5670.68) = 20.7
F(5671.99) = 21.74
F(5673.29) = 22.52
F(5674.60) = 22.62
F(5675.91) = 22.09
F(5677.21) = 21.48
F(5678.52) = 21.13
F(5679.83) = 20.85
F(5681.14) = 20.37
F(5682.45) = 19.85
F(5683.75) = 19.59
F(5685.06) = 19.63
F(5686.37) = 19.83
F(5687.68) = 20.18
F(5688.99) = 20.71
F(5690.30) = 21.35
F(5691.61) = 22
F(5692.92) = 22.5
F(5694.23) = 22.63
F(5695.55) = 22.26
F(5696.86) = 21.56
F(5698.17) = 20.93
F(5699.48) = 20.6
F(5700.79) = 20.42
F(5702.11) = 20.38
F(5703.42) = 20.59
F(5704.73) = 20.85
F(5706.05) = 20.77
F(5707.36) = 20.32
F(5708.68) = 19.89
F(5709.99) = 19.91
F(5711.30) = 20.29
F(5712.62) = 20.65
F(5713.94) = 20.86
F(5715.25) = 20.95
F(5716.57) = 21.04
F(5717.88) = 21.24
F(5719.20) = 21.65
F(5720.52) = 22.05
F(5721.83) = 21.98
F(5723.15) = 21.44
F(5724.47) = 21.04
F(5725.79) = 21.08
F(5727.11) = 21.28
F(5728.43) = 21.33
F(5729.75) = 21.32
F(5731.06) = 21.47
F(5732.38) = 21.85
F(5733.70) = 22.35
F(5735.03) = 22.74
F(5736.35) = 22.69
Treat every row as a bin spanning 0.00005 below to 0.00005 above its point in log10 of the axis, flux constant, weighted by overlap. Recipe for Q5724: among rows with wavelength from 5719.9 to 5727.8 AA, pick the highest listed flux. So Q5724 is 22.05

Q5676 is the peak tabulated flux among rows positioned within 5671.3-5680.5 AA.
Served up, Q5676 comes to 22.62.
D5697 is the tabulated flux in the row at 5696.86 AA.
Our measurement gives 21.56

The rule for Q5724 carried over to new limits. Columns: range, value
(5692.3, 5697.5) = 22.63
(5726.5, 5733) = 21.85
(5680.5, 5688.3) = 20.37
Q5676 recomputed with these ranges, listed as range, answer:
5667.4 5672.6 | 21.74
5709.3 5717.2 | 21.04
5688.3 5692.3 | 22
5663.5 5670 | 20.26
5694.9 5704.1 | 22.26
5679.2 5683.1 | 20.85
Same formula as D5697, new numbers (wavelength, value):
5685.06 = 19.63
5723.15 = 21.44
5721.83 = 21.98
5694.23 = 22.63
